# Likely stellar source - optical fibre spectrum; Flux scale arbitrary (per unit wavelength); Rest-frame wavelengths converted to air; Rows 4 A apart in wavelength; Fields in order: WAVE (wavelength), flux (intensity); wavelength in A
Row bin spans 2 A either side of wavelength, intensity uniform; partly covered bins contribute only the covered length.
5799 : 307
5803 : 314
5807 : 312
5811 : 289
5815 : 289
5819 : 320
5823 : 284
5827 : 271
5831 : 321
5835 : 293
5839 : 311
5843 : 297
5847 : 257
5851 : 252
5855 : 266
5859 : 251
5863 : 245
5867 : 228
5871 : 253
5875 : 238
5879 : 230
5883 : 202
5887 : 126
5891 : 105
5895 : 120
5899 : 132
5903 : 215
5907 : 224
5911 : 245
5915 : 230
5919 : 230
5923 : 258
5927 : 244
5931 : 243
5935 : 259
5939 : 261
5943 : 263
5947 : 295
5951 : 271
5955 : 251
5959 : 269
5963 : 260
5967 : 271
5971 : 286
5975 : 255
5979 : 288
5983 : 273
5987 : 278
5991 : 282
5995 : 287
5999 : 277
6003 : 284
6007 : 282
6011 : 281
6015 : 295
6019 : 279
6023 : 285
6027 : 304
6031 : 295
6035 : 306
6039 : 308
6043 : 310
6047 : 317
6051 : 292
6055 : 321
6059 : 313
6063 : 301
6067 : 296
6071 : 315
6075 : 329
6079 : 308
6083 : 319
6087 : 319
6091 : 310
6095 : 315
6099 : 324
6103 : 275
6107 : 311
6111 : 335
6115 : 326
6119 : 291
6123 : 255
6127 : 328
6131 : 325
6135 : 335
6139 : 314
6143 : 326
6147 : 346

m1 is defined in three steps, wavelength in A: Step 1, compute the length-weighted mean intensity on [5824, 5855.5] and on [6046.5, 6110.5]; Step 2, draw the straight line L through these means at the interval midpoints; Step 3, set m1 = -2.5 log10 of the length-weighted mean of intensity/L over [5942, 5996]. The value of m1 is 0.096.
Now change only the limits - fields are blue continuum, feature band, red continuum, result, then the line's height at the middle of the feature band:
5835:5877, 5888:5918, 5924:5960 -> 0.40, 261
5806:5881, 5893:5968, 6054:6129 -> 0.20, 286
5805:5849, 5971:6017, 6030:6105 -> 0.09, 305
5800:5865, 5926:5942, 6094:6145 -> 0.17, 295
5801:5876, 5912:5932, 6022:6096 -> 0.20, 290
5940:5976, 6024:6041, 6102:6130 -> -0.06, 286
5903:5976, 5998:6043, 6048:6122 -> -0.02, 286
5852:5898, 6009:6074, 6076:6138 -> -0.07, 282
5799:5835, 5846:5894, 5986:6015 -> 0.33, 295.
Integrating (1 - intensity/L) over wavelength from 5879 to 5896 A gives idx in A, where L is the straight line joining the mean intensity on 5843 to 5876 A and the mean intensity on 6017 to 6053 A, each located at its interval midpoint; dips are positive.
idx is 7.2 A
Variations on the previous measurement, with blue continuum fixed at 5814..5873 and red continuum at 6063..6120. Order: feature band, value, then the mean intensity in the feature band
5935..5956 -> 1.6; 268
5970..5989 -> 1.3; 275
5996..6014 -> 1.0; 282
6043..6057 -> -0.2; 310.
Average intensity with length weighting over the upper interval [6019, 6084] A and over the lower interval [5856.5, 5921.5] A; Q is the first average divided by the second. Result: 1.49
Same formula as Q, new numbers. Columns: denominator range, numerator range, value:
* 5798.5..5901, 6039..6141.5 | 1.25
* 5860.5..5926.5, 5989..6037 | 1.40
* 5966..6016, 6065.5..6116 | 1.12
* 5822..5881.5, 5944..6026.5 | 1.05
